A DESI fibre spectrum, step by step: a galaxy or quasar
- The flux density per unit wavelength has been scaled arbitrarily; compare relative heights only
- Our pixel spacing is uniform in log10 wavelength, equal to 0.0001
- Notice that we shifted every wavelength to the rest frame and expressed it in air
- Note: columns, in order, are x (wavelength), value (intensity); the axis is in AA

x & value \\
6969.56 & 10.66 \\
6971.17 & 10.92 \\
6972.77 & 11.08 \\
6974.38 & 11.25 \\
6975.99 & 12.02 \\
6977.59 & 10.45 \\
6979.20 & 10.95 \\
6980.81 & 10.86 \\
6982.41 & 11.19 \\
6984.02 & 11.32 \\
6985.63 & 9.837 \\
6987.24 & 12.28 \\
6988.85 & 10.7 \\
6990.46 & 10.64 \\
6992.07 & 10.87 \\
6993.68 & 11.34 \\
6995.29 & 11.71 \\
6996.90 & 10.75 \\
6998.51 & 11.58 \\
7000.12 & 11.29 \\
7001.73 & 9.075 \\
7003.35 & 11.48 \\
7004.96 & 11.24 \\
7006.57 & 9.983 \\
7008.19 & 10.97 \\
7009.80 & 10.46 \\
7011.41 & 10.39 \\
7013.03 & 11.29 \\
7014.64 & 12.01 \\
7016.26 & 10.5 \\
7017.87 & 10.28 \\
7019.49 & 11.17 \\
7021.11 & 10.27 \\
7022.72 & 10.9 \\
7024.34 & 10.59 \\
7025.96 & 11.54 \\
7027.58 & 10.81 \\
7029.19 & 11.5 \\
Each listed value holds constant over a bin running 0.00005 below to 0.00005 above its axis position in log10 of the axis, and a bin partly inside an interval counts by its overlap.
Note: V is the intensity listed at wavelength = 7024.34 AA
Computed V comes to 10.59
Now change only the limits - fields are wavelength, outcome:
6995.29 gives 11.71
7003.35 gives 11.48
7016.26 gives 10.5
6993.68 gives 11.34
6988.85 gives 10.7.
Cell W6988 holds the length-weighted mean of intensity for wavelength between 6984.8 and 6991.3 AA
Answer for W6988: 10.9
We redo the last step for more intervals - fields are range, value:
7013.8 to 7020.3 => 11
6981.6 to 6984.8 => 11.3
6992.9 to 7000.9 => 11.3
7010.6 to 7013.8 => 10.8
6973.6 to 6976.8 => 11.6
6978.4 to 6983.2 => 11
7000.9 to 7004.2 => 10.3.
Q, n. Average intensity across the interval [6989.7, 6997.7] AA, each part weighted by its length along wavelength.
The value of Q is 11.1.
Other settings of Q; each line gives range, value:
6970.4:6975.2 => 11.1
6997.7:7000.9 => 11.4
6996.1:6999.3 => 11.2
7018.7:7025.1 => 10.7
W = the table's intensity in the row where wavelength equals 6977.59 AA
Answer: 10.45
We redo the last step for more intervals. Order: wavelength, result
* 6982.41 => 11.19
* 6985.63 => 9.837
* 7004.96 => 11.24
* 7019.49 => 11.17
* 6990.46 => 10.64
